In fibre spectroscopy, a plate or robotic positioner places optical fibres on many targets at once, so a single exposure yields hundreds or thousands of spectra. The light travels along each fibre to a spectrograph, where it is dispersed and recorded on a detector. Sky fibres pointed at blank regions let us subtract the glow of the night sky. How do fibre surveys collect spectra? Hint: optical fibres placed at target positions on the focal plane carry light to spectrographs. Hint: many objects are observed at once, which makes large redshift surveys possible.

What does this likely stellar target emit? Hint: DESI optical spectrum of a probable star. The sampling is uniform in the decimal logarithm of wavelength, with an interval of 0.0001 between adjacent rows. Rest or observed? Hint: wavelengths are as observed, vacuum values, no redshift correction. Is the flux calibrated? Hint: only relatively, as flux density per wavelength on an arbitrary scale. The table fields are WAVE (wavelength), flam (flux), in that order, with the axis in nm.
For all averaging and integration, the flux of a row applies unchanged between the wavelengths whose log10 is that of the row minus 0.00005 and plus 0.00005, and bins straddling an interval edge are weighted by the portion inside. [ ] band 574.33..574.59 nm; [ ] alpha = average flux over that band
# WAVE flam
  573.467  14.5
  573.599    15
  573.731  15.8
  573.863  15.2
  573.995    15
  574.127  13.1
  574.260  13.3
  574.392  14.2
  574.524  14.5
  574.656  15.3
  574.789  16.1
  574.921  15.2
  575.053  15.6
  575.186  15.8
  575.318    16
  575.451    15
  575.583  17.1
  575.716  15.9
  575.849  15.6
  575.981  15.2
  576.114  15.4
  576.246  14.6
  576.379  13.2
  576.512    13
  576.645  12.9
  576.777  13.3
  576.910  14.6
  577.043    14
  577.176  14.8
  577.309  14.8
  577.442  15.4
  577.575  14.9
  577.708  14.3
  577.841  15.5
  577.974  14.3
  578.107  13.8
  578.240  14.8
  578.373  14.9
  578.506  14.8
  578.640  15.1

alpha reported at 14.4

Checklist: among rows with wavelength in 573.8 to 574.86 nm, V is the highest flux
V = 16.1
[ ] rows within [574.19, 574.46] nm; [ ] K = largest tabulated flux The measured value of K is 14.2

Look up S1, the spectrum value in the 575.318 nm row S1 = 16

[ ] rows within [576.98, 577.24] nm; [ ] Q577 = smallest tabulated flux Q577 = 14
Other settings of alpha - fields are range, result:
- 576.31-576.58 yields 13.1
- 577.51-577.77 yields 14.6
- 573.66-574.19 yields 14.8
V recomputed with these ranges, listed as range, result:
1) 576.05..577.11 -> 15.4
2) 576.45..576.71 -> 13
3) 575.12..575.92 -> 17.1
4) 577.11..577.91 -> 15.5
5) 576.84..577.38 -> 14.8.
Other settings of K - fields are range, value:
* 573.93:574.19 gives 15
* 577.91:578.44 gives 14.9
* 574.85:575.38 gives 16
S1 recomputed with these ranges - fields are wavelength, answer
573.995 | 15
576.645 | 12.9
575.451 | 15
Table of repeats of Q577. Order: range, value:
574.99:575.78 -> 15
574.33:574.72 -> 14.2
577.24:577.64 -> 14.8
